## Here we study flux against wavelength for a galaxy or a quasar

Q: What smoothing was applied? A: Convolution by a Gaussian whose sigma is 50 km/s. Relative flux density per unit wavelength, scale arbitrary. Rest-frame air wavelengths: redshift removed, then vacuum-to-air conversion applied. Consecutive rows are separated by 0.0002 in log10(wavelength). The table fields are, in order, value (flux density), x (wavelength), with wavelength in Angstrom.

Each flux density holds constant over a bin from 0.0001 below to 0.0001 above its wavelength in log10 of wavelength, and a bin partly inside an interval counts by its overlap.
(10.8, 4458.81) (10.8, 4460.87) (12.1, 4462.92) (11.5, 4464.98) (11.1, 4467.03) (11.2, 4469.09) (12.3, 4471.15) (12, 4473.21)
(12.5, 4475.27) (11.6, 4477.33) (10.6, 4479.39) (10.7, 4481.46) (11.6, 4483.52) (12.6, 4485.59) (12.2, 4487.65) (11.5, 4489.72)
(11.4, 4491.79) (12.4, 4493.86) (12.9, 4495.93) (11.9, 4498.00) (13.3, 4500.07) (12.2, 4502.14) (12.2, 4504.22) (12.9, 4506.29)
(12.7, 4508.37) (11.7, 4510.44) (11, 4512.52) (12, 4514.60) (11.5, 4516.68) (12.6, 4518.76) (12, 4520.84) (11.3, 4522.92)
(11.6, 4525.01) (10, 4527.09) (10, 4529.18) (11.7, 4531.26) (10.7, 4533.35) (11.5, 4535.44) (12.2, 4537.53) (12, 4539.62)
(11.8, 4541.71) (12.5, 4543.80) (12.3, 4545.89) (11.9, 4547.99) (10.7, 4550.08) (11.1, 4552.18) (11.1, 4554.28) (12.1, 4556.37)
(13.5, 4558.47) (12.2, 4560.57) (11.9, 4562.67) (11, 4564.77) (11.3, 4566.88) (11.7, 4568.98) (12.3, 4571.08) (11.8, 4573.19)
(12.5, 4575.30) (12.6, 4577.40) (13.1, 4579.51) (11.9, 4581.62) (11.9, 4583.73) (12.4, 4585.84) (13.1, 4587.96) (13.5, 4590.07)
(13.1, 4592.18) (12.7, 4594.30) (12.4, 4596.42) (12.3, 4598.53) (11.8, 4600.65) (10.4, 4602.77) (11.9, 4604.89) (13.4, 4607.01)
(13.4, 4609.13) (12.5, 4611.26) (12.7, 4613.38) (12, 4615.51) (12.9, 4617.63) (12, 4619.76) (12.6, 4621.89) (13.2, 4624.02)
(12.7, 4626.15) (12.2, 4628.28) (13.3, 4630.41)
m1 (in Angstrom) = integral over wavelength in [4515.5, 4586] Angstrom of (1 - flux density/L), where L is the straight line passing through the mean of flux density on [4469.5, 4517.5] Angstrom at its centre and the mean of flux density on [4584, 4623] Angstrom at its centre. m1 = 2.7 Angstrom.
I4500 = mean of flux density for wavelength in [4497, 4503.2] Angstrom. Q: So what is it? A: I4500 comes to 12.5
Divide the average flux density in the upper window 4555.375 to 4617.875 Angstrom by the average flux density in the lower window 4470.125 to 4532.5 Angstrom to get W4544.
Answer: 1.04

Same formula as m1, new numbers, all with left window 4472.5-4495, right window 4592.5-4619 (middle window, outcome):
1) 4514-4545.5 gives 1.1 Angstrom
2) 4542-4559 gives 0.3 Angstrom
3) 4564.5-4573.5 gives 0.4 Angstrom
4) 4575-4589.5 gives -0.3 Angstrom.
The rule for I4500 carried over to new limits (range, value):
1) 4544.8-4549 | 12.1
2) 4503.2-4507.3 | 12.6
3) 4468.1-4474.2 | 11.8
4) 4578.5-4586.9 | 12.3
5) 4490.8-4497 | 12.2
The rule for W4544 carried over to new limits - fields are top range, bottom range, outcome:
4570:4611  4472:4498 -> 1.05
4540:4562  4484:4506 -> 0.97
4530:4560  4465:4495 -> 1.01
